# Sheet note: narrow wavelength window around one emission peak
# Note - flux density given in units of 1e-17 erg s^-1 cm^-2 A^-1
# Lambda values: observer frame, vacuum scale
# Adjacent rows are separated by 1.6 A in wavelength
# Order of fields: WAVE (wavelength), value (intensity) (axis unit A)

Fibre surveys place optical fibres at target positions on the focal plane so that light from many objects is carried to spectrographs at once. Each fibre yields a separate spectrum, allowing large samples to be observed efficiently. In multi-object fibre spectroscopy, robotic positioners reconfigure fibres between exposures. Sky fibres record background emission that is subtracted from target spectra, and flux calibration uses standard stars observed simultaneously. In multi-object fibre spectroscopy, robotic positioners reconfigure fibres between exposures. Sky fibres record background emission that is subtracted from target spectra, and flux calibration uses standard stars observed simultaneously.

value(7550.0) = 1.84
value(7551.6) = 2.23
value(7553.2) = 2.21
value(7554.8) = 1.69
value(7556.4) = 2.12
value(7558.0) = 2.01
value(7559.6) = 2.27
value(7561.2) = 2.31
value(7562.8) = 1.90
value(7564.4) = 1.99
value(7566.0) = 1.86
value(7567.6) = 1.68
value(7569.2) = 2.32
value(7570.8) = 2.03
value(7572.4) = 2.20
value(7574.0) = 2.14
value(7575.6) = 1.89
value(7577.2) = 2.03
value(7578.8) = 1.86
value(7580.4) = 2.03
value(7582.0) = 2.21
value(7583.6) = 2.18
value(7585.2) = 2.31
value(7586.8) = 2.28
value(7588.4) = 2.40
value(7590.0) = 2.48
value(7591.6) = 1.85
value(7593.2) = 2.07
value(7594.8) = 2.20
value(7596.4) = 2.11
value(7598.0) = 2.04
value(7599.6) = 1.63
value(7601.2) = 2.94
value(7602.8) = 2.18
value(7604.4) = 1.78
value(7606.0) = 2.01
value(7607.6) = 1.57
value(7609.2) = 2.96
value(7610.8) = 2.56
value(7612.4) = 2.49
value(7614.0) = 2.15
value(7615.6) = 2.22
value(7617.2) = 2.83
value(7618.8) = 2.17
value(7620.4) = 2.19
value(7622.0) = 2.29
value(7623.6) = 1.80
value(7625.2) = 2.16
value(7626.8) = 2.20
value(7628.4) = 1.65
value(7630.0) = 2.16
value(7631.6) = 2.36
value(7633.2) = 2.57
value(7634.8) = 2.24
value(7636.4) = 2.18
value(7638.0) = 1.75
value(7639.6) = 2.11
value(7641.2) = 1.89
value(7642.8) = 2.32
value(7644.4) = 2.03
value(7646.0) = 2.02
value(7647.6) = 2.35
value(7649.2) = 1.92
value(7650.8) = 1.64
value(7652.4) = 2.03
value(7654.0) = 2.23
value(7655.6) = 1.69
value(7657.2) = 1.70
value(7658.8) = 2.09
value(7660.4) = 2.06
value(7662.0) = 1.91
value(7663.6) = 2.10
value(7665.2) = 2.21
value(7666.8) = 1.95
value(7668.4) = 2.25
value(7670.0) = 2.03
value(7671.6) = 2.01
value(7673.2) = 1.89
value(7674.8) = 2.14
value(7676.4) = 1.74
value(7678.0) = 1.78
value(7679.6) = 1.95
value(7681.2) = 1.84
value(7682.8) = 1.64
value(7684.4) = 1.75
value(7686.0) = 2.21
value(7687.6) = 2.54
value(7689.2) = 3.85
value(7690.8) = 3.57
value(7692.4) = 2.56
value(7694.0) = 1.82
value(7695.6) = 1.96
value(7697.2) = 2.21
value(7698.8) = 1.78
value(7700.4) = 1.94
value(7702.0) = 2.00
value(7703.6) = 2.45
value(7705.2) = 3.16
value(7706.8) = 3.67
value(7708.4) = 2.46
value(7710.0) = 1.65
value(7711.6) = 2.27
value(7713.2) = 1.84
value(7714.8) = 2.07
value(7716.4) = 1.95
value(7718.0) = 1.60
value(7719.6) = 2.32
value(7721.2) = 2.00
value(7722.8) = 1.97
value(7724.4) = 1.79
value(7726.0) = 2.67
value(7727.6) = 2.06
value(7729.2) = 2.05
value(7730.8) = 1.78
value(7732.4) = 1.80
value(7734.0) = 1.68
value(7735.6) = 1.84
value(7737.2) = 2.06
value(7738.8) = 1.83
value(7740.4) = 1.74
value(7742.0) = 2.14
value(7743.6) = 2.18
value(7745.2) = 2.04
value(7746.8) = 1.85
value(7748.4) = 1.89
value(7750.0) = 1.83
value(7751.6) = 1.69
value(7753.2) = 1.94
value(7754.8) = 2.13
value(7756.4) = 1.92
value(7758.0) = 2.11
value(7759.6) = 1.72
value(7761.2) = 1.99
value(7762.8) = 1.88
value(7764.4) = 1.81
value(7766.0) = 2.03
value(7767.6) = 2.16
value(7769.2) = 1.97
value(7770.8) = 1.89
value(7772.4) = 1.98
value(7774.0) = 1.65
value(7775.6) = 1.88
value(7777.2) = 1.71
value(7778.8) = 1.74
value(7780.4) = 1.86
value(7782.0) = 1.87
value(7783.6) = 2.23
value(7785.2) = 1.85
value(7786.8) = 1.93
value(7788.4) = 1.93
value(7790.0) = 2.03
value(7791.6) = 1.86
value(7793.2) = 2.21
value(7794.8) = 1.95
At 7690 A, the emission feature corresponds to [S II] 6716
